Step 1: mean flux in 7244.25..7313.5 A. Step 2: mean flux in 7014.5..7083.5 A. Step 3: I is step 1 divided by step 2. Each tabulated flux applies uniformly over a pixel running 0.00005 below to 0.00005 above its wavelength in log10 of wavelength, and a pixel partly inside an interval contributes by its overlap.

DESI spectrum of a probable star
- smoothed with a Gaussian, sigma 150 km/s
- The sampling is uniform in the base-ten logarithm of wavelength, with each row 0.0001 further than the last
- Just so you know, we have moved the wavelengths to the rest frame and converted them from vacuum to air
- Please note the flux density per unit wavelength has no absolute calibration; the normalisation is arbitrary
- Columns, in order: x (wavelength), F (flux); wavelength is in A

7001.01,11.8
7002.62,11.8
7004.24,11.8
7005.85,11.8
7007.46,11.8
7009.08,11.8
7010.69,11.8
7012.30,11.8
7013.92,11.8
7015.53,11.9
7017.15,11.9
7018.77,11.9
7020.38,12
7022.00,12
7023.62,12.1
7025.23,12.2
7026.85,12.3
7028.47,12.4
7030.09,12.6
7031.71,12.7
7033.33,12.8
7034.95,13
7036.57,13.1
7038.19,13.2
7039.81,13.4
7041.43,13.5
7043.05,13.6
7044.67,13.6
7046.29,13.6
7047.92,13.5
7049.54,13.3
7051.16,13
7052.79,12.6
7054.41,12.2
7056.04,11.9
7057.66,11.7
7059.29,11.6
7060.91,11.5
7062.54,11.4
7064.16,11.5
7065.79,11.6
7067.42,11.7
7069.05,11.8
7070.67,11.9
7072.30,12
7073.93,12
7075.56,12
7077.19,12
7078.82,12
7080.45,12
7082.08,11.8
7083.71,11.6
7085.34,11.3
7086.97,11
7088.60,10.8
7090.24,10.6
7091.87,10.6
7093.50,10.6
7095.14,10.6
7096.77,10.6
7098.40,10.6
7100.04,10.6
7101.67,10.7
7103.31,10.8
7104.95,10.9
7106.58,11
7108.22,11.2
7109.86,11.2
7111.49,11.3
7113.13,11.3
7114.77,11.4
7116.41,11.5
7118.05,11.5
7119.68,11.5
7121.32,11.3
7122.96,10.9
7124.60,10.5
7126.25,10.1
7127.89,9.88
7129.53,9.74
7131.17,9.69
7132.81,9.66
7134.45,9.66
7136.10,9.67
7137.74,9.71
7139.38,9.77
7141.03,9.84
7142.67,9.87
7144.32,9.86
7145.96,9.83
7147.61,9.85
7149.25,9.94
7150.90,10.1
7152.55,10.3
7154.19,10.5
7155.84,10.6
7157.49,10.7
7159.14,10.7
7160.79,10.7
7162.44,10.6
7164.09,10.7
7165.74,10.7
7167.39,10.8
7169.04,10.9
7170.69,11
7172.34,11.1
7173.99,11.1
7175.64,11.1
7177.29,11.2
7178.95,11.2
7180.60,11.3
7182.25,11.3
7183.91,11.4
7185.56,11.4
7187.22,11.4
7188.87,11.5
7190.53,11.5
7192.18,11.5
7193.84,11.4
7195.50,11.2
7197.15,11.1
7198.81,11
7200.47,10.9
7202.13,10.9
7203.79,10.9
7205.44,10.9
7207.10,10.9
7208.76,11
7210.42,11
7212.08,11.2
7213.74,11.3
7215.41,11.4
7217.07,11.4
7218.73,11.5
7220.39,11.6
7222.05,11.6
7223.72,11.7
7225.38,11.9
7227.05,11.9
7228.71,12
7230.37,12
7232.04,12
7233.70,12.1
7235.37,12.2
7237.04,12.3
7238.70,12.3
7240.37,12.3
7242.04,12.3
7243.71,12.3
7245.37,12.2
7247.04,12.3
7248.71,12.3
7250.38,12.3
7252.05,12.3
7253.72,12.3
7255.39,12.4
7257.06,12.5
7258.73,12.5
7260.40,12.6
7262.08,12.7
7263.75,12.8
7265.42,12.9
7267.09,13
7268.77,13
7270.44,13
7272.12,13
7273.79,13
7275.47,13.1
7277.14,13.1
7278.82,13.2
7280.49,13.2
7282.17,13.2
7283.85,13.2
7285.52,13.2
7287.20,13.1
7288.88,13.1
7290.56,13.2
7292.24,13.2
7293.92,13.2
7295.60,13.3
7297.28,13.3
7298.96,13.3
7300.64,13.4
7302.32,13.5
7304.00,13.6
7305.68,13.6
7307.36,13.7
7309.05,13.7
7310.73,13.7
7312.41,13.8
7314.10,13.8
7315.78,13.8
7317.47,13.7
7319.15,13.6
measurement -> 1.06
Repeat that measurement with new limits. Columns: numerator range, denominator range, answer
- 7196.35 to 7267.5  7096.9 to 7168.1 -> 1.13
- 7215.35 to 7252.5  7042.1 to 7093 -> 1.00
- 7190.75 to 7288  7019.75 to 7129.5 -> 1.03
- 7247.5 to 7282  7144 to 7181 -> 1.20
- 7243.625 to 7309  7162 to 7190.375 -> 1.17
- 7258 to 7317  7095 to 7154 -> 1.26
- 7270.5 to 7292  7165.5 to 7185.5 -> 1.18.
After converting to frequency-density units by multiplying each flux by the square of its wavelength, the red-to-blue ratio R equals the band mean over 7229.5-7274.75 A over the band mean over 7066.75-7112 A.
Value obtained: 1.16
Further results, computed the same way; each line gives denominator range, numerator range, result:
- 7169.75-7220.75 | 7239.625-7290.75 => 1.16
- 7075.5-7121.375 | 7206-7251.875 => 1.10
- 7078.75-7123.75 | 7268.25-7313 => 1.26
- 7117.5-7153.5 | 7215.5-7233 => 1.19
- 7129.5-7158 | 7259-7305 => 1.37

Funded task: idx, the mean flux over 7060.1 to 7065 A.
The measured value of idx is 11.5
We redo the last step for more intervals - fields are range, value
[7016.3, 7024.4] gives 12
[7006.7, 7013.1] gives 11.8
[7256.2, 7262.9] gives 12.6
